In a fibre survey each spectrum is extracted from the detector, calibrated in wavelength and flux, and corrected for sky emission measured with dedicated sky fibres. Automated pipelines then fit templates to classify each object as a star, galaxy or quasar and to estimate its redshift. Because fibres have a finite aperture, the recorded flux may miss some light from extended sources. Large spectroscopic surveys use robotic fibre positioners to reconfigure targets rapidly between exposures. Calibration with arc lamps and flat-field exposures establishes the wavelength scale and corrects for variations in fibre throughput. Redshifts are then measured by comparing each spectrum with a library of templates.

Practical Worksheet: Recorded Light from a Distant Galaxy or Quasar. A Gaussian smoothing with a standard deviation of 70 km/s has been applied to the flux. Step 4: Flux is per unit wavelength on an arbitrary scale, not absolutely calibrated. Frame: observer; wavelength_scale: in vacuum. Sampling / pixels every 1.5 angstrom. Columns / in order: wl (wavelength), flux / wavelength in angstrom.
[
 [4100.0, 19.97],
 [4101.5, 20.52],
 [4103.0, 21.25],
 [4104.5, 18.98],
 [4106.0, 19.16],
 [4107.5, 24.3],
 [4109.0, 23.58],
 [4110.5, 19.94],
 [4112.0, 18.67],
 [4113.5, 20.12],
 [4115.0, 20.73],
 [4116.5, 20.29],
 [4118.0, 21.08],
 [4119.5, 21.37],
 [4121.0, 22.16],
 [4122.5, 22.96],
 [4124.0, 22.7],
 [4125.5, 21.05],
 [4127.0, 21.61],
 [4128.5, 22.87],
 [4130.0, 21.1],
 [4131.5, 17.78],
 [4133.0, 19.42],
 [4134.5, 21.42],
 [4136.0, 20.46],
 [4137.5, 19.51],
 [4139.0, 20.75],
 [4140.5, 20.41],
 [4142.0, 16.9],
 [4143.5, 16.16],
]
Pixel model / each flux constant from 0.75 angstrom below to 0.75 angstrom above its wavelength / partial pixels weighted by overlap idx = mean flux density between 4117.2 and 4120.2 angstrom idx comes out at 21.2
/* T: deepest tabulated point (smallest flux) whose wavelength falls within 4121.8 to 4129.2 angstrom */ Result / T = 21.05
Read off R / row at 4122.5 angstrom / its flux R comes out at 22.96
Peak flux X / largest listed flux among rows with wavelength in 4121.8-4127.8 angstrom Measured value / 22.96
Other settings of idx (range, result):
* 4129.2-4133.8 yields 19.5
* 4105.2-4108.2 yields 21.6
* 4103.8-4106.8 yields 19.2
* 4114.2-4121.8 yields 21.1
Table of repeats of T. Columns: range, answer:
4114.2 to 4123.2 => 20.29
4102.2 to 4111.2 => 18.98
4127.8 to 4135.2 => 17.78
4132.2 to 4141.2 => 19.42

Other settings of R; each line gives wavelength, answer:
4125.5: 21.05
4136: 20.46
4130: 21.1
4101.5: 20.52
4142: 16.9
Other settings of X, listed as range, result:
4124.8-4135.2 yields 22.87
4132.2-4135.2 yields 21.42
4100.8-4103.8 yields 21.25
